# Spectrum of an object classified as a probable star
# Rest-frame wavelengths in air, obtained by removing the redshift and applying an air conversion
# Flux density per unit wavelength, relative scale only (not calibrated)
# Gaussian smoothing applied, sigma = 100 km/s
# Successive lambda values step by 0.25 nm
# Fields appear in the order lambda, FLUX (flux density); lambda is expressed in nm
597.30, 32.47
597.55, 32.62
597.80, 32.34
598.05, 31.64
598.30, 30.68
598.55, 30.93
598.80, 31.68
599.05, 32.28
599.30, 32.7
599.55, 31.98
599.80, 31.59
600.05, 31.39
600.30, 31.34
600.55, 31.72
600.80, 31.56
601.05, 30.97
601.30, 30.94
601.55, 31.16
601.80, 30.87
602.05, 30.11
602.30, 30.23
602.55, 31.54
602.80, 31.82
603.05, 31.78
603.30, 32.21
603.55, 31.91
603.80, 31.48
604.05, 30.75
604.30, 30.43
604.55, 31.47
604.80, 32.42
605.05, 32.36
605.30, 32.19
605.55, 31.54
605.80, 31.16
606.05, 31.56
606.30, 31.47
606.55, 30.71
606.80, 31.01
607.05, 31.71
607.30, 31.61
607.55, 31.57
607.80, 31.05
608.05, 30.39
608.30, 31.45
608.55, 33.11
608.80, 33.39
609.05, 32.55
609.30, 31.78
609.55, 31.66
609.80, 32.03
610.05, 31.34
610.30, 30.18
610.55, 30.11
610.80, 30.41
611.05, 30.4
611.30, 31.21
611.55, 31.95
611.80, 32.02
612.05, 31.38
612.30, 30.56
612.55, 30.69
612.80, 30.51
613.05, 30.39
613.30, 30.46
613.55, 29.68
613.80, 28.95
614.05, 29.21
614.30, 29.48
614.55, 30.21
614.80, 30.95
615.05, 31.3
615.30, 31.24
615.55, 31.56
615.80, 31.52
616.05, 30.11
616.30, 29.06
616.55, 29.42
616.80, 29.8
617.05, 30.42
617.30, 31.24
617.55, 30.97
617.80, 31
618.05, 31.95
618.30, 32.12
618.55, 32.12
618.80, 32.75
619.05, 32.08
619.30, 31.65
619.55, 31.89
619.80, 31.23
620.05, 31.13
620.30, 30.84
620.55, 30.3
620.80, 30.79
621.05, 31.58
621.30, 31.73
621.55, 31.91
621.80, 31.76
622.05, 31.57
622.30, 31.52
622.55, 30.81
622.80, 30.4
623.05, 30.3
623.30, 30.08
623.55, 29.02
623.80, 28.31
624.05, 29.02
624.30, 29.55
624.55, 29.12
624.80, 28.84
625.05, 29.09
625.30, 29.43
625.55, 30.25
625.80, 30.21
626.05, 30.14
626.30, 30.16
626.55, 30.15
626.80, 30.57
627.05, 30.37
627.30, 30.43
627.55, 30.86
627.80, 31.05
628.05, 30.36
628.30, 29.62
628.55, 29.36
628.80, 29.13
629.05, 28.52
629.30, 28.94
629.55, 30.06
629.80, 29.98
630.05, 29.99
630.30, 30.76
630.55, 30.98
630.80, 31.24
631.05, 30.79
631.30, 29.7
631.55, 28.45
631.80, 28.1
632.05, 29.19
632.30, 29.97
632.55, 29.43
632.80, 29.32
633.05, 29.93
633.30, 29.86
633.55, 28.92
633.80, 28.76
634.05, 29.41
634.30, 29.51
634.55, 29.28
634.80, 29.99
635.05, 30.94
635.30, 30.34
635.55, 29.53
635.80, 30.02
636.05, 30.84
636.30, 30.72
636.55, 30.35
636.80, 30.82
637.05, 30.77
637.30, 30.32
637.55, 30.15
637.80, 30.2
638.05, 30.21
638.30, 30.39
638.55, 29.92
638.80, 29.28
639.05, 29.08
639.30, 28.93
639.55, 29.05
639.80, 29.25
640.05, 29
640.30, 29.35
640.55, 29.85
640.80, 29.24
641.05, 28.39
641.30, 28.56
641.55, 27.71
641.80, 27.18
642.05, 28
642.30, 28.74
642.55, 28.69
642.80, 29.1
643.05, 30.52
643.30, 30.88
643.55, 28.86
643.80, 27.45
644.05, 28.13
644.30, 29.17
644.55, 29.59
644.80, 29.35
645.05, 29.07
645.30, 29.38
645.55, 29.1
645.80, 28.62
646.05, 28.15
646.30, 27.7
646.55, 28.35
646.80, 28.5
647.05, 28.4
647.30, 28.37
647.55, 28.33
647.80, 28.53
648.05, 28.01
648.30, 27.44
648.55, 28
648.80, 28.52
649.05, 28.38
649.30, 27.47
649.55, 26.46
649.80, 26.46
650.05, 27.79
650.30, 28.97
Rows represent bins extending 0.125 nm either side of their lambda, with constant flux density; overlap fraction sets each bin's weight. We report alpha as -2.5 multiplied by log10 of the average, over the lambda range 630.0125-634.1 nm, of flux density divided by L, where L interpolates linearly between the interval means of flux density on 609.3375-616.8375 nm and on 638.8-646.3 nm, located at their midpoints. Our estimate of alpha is -0.01 mag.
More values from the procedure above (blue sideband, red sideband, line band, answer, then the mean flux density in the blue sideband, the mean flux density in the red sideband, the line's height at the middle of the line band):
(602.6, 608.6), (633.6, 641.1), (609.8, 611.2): 0.02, 31.5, 29.8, 31.3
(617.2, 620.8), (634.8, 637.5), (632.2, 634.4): 0.04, 31.5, 30.4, 30.6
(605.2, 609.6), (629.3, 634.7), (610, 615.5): 0.02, 31.7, 29.7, 31.2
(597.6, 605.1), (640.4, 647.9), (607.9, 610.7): -0.02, 31.5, 28.7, 31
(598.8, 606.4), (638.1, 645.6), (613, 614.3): 0.04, 31.5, 29.1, 30.8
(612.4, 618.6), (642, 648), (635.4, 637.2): -0.04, 30.6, 28.8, 29.3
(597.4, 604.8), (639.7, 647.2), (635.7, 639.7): -0.03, 31.5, 28.8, 29.2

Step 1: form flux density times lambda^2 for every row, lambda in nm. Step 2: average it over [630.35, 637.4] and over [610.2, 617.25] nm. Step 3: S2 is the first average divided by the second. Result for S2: 1.05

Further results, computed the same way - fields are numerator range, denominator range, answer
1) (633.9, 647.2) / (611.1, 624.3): 1.02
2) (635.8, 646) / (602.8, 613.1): 1.04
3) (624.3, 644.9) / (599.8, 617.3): 1.04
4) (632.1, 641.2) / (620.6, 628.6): 1.02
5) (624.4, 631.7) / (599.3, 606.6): 1.03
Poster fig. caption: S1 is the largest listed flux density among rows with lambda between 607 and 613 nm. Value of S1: 33.39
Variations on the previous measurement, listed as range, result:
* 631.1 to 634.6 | 29.97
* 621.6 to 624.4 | 31.76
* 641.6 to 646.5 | 30.88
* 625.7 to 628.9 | 31.05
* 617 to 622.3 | 32.75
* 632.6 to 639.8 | 30.94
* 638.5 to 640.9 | 29.92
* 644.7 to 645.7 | 29.38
